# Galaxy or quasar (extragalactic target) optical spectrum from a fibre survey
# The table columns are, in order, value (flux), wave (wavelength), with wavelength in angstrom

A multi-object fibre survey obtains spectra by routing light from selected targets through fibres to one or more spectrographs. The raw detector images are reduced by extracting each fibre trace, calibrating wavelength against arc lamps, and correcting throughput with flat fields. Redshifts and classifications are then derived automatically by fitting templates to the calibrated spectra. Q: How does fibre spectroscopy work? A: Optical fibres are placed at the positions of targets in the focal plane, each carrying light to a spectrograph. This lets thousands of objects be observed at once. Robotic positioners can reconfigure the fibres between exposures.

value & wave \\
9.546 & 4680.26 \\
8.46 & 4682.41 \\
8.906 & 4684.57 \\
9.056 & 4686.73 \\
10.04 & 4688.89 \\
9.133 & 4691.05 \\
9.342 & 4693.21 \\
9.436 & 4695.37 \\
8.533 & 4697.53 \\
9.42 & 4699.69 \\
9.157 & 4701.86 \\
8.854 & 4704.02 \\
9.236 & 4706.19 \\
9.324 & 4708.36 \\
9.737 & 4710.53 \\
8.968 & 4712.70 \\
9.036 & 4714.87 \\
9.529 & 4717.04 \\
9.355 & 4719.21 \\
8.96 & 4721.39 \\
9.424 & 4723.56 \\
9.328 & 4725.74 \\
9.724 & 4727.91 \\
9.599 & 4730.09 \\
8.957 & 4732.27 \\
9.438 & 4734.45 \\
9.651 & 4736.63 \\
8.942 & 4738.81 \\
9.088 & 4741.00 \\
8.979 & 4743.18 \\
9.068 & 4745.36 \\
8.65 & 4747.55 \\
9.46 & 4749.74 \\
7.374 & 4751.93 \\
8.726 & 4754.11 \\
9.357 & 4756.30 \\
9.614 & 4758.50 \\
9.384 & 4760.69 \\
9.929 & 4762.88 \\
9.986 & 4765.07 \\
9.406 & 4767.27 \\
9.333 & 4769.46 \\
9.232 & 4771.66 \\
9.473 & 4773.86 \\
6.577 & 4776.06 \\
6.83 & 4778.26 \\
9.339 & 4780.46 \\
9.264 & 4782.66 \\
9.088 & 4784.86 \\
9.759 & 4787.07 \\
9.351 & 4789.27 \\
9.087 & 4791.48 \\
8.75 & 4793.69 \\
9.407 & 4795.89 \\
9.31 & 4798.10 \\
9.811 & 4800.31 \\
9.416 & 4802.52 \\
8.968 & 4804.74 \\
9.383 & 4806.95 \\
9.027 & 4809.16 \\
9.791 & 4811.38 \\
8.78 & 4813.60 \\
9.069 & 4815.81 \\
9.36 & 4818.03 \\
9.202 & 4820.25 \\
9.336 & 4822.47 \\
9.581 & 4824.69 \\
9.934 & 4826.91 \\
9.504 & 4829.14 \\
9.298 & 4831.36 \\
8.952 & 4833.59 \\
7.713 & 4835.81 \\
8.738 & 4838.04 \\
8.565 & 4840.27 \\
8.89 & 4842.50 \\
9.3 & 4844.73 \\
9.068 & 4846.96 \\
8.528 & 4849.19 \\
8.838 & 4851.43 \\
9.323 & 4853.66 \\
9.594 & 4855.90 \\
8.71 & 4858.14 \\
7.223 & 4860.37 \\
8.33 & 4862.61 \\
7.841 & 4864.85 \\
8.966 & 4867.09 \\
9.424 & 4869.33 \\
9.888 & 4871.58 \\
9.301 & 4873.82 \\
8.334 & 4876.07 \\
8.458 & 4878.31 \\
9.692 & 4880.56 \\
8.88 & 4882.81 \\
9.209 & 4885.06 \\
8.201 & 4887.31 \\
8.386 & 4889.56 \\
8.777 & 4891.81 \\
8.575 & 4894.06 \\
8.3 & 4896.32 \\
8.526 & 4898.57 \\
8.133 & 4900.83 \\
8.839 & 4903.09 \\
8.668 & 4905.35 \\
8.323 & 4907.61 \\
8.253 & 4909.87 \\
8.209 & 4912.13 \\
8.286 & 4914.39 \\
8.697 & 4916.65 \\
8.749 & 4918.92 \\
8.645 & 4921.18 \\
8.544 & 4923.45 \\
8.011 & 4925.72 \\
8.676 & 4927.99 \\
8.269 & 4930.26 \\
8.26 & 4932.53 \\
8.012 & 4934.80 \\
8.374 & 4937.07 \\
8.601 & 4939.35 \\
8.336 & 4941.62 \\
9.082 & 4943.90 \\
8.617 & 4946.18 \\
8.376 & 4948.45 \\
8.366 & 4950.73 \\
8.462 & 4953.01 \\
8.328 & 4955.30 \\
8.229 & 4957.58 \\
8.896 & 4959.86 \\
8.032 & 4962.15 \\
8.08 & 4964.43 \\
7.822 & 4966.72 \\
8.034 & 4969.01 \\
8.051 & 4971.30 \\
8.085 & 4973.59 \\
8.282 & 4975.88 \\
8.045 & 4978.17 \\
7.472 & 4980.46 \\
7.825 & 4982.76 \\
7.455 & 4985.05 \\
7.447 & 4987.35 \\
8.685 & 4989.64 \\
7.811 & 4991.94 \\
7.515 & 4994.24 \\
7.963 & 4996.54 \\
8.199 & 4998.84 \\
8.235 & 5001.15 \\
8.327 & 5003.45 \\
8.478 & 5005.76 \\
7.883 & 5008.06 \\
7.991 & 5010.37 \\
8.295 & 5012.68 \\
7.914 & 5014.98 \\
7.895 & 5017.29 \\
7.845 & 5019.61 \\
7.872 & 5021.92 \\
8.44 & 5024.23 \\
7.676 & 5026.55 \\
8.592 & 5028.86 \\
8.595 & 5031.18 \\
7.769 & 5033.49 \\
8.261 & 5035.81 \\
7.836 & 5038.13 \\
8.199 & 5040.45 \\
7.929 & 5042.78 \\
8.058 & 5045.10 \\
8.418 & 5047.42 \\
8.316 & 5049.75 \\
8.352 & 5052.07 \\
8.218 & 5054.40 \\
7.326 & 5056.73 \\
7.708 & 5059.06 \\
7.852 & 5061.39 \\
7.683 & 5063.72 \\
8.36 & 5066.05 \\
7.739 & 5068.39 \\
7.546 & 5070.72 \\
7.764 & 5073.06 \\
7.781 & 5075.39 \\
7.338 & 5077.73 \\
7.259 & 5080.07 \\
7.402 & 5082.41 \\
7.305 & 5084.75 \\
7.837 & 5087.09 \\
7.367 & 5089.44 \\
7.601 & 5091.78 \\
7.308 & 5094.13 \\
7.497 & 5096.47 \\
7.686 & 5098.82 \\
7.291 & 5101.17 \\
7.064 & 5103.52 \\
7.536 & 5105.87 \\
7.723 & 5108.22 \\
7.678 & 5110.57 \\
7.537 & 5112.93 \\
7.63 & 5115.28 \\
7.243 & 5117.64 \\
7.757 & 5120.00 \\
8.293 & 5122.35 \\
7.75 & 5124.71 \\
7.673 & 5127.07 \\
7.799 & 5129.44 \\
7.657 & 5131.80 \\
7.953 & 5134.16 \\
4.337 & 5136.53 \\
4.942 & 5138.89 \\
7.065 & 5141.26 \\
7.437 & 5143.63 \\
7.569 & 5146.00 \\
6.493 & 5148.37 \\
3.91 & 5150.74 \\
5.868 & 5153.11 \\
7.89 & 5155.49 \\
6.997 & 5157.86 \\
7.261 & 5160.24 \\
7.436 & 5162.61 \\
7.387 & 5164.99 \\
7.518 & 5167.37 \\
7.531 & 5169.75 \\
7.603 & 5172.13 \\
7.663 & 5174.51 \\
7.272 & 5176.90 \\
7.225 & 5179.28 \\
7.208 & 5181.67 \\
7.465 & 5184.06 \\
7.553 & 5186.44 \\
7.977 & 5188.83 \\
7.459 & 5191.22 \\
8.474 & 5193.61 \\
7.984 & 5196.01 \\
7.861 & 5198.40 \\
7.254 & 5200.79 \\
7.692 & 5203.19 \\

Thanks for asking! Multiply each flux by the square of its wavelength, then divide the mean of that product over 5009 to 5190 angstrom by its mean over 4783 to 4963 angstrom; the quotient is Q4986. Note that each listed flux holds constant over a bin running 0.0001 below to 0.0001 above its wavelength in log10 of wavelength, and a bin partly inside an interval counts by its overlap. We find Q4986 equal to 0.94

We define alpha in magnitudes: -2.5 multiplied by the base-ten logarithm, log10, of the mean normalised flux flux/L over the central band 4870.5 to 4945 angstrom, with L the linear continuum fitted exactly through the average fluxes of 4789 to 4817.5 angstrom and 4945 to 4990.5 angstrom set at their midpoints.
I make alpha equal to -0.01 mag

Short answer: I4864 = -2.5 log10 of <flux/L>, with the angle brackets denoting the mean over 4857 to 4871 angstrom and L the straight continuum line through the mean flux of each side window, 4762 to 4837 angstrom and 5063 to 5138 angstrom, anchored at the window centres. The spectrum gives 0.04 mag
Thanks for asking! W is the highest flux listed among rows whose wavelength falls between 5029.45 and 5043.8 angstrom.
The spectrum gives 8.595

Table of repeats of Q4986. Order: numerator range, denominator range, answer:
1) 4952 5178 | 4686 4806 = 0.95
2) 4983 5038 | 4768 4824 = 0.97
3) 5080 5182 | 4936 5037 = 0.94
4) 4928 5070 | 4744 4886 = 0.97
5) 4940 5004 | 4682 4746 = 0.98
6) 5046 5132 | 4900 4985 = 0.98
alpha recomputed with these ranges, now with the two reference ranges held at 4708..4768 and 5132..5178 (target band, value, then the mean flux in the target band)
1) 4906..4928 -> -0.027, 8.43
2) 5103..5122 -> -0.069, 7.57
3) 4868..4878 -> -0.085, 9.17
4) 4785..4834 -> -0.058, 9.32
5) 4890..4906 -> -0.026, 8.53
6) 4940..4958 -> -0.058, 8.49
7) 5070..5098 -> -0.034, 7.5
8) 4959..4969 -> -0.028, 8.16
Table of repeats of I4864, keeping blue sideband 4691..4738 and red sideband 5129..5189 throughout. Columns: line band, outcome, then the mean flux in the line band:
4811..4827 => -0.07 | 9.33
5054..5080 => -0.03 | 7.72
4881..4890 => -0.05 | 8.77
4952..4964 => -0.04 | 8.37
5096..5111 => -0.03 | 7.49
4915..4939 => -0.03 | 8.43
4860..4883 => -0.04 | 8.8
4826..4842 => -0.03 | 8.94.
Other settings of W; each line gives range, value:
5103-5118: 7.723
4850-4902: 9.888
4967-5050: 8.685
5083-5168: 8.293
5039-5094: 8.418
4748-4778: 9.986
